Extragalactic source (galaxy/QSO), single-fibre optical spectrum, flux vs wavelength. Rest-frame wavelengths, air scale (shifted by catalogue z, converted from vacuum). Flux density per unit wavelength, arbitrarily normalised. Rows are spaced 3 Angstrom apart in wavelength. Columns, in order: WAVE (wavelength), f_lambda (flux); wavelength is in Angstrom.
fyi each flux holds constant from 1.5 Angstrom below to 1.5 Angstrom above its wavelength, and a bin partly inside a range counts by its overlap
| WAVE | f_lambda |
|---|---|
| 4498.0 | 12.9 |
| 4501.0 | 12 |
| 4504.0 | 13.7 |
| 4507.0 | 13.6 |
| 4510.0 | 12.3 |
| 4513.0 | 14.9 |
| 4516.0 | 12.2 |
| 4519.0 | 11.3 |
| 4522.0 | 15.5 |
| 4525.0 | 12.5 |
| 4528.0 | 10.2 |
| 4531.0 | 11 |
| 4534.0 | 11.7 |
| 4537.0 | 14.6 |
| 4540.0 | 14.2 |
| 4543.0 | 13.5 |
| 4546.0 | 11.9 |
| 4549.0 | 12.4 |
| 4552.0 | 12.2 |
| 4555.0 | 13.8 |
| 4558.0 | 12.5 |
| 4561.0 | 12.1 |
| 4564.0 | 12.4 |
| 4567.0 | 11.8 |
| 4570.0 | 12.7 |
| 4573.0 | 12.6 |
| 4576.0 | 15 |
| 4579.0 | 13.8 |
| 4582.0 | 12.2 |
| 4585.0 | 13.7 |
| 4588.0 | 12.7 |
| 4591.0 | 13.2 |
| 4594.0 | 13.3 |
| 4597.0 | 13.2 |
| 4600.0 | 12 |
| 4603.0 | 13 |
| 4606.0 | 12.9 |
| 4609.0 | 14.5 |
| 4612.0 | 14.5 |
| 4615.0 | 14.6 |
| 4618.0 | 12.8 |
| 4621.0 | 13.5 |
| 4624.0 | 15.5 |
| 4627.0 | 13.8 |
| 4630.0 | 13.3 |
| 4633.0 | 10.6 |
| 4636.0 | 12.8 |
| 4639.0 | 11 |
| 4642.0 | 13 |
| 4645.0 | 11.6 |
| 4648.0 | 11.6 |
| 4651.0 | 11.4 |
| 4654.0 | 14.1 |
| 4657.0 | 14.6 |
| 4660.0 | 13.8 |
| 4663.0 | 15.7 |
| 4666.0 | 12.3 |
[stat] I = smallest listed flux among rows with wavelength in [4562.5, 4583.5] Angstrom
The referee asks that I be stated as 11.8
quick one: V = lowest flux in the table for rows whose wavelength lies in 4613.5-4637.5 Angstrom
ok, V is 10.6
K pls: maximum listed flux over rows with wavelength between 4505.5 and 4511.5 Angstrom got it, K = 13.6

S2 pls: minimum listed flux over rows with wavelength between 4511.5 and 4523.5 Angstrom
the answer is 11.3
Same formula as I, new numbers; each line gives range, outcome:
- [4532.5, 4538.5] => 11.7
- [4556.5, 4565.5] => 12.1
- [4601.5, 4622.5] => 12.8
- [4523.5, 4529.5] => 10.2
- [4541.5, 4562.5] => 11.9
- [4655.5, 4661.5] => 13.8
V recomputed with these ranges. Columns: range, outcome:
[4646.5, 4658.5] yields 11.4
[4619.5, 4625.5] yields 13.5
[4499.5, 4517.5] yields 12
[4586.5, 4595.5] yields 12.7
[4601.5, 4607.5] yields 12.9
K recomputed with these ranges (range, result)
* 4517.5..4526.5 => 15.5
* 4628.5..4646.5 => 13.3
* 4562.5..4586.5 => 15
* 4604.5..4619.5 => 14.6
